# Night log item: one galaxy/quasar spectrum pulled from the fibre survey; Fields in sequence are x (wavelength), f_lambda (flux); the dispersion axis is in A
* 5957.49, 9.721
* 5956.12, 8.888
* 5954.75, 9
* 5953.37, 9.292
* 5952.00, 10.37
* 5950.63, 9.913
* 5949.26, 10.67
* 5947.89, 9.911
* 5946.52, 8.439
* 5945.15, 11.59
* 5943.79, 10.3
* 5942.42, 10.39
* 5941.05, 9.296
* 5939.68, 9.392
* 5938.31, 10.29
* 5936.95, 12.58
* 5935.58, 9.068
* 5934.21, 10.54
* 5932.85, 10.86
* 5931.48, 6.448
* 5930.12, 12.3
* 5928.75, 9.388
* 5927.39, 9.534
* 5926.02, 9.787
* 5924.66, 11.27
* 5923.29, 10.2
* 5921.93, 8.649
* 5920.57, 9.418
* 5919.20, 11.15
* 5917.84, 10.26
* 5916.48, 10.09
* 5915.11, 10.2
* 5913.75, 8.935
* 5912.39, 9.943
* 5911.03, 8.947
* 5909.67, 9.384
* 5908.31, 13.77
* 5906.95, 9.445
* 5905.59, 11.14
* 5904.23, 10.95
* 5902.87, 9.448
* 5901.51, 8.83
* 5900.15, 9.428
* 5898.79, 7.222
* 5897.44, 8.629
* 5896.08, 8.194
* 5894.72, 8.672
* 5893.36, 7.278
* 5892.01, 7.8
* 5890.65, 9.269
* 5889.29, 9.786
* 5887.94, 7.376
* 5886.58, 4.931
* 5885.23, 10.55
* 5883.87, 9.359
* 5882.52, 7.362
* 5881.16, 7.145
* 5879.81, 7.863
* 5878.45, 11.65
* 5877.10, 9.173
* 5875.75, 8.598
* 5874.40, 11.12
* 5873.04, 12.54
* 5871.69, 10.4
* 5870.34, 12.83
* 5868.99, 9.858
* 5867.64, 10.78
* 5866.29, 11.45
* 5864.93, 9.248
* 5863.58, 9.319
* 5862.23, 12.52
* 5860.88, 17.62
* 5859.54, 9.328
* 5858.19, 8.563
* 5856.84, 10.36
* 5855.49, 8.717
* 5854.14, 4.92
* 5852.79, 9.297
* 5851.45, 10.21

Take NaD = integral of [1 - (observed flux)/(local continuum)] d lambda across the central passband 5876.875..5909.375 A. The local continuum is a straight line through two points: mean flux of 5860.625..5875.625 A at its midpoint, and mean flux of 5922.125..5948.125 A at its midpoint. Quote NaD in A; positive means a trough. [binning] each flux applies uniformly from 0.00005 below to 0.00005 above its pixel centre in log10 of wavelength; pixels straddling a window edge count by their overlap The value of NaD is 5.6 A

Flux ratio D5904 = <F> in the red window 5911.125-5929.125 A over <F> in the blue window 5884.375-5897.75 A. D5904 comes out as 1.20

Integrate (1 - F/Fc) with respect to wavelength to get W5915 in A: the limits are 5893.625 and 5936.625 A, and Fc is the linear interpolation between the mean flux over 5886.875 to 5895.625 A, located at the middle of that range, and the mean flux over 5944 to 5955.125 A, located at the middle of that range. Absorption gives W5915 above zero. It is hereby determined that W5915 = -4.01 A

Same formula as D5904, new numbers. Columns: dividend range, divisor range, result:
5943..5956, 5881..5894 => 1.22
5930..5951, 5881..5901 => 1.22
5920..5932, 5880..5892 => 1.19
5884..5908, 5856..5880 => 0.82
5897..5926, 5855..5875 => 0.90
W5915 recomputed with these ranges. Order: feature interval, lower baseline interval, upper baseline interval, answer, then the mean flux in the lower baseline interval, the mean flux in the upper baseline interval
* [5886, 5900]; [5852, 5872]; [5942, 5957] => 3.0 A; 10.3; 9.88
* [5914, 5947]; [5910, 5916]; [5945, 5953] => -1.0 A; 9.52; 10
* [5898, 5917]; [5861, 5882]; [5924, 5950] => 0.8 A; 10.5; 10.1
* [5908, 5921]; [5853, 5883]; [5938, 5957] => -0.3 A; 10.1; 9.83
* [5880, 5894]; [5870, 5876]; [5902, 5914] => 3.5 A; 11.2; 10.2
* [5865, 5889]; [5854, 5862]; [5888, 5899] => -0.6 A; 10.4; 8.35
